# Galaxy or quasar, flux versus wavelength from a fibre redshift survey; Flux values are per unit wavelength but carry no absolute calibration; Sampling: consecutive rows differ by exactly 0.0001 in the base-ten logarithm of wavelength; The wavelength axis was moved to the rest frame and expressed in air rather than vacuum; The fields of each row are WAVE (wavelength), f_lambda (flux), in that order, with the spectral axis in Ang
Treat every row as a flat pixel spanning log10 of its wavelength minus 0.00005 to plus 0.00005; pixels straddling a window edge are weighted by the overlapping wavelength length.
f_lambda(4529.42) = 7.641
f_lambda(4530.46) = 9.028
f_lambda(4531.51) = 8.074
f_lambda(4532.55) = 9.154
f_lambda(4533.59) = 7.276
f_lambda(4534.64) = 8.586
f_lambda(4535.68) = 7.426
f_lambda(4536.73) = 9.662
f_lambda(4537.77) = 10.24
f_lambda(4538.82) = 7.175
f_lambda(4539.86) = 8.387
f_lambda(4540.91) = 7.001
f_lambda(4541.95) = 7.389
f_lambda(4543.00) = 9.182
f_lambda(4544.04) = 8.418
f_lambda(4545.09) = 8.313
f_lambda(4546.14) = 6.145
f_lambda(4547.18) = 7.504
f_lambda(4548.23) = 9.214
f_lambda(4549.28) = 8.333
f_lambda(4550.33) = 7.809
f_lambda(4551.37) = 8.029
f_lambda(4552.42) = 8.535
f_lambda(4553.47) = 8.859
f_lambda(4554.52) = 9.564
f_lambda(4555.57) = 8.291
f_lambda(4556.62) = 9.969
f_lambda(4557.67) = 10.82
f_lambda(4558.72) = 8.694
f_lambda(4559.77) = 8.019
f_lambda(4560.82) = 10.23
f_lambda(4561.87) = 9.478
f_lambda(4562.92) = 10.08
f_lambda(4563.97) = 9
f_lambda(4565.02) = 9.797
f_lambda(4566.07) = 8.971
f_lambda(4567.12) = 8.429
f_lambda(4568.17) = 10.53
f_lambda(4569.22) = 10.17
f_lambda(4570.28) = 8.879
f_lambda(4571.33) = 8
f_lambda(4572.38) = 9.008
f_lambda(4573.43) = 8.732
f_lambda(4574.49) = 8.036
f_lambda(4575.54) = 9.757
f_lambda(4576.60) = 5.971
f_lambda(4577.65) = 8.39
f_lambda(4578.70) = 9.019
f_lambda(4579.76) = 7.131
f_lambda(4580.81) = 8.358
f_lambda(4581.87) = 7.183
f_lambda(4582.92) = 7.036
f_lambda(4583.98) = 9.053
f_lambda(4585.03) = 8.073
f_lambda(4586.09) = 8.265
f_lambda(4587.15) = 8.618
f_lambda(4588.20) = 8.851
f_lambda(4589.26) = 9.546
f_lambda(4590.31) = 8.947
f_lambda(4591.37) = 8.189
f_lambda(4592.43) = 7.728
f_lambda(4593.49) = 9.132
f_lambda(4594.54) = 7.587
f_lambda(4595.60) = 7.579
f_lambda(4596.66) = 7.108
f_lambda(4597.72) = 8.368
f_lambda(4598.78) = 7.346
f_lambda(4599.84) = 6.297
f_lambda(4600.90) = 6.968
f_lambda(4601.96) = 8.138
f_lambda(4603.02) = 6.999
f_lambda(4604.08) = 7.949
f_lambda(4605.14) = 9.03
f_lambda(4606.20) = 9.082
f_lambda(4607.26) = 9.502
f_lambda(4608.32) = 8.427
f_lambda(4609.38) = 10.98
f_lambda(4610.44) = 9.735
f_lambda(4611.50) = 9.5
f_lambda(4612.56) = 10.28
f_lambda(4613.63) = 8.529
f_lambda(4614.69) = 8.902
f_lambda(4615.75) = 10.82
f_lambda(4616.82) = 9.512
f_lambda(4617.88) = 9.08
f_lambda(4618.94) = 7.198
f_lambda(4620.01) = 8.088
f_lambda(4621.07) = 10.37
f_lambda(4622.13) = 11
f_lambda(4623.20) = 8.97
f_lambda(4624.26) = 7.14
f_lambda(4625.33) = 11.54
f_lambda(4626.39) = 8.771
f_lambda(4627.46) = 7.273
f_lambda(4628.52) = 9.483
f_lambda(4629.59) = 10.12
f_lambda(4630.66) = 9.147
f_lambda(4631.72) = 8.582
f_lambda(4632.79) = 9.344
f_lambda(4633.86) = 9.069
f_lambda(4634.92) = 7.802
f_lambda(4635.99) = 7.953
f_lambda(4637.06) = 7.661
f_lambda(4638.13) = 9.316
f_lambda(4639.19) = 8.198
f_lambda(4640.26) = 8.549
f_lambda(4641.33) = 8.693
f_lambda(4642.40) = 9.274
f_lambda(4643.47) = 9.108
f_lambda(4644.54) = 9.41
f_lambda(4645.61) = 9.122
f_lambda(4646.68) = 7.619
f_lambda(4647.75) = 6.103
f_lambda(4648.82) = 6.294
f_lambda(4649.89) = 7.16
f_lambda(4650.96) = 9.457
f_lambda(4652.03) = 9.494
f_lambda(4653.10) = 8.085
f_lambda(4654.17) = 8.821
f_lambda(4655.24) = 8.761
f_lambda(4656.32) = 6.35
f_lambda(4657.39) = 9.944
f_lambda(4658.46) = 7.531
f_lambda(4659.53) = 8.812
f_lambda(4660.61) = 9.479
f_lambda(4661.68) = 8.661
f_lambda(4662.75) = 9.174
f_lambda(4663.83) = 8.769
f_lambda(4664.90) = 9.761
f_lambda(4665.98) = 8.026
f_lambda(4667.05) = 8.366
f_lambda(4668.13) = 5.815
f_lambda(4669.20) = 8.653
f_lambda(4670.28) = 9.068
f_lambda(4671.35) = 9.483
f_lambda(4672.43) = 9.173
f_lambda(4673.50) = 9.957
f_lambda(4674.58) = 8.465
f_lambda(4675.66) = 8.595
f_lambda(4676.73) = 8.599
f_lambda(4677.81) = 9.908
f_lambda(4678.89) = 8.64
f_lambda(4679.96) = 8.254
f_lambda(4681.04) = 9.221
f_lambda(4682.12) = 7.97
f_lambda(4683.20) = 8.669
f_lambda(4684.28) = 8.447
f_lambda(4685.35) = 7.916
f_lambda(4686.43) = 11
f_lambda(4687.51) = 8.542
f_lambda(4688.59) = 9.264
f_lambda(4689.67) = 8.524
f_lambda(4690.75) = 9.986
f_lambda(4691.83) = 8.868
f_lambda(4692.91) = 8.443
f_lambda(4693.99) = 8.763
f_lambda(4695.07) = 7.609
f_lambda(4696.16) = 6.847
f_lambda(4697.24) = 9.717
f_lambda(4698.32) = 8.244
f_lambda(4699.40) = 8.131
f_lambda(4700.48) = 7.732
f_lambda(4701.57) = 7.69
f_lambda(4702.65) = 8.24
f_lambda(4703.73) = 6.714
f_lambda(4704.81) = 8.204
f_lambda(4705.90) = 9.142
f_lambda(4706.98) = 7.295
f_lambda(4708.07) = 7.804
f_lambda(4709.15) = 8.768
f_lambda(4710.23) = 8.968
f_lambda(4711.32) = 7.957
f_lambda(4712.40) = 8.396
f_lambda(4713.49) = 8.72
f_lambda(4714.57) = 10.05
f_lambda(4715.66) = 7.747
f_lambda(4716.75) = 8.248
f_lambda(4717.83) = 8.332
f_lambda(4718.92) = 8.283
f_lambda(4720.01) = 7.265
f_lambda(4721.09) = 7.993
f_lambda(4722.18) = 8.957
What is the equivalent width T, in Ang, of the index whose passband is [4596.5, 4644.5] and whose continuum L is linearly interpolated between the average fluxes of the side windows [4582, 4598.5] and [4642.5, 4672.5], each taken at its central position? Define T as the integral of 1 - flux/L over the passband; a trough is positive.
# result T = -2.7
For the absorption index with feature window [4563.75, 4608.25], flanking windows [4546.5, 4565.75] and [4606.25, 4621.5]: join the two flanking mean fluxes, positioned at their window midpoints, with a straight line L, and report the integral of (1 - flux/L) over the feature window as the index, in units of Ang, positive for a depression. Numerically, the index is 4.0 Ang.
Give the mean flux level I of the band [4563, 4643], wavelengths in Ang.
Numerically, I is 8.68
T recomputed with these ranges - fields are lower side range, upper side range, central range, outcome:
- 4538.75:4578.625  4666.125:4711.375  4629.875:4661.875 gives 0.4 Ang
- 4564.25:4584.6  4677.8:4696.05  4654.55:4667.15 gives 0.1 Ang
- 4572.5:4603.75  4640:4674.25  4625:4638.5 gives -0.9 Ang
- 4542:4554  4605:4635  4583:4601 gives 1.5 Ang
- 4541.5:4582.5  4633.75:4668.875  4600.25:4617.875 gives -1.0 Ang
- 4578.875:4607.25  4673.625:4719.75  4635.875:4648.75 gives -0.1 Ang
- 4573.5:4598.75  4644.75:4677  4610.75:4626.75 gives -2.0 Ang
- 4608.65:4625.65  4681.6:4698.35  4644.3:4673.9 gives 1.8 Ang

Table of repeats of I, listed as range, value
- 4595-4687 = 8.67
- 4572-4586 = 8.13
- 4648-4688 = 8.61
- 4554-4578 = 9.08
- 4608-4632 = 9.3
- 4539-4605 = 8.41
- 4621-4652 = 8.69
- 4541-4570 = 8.85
